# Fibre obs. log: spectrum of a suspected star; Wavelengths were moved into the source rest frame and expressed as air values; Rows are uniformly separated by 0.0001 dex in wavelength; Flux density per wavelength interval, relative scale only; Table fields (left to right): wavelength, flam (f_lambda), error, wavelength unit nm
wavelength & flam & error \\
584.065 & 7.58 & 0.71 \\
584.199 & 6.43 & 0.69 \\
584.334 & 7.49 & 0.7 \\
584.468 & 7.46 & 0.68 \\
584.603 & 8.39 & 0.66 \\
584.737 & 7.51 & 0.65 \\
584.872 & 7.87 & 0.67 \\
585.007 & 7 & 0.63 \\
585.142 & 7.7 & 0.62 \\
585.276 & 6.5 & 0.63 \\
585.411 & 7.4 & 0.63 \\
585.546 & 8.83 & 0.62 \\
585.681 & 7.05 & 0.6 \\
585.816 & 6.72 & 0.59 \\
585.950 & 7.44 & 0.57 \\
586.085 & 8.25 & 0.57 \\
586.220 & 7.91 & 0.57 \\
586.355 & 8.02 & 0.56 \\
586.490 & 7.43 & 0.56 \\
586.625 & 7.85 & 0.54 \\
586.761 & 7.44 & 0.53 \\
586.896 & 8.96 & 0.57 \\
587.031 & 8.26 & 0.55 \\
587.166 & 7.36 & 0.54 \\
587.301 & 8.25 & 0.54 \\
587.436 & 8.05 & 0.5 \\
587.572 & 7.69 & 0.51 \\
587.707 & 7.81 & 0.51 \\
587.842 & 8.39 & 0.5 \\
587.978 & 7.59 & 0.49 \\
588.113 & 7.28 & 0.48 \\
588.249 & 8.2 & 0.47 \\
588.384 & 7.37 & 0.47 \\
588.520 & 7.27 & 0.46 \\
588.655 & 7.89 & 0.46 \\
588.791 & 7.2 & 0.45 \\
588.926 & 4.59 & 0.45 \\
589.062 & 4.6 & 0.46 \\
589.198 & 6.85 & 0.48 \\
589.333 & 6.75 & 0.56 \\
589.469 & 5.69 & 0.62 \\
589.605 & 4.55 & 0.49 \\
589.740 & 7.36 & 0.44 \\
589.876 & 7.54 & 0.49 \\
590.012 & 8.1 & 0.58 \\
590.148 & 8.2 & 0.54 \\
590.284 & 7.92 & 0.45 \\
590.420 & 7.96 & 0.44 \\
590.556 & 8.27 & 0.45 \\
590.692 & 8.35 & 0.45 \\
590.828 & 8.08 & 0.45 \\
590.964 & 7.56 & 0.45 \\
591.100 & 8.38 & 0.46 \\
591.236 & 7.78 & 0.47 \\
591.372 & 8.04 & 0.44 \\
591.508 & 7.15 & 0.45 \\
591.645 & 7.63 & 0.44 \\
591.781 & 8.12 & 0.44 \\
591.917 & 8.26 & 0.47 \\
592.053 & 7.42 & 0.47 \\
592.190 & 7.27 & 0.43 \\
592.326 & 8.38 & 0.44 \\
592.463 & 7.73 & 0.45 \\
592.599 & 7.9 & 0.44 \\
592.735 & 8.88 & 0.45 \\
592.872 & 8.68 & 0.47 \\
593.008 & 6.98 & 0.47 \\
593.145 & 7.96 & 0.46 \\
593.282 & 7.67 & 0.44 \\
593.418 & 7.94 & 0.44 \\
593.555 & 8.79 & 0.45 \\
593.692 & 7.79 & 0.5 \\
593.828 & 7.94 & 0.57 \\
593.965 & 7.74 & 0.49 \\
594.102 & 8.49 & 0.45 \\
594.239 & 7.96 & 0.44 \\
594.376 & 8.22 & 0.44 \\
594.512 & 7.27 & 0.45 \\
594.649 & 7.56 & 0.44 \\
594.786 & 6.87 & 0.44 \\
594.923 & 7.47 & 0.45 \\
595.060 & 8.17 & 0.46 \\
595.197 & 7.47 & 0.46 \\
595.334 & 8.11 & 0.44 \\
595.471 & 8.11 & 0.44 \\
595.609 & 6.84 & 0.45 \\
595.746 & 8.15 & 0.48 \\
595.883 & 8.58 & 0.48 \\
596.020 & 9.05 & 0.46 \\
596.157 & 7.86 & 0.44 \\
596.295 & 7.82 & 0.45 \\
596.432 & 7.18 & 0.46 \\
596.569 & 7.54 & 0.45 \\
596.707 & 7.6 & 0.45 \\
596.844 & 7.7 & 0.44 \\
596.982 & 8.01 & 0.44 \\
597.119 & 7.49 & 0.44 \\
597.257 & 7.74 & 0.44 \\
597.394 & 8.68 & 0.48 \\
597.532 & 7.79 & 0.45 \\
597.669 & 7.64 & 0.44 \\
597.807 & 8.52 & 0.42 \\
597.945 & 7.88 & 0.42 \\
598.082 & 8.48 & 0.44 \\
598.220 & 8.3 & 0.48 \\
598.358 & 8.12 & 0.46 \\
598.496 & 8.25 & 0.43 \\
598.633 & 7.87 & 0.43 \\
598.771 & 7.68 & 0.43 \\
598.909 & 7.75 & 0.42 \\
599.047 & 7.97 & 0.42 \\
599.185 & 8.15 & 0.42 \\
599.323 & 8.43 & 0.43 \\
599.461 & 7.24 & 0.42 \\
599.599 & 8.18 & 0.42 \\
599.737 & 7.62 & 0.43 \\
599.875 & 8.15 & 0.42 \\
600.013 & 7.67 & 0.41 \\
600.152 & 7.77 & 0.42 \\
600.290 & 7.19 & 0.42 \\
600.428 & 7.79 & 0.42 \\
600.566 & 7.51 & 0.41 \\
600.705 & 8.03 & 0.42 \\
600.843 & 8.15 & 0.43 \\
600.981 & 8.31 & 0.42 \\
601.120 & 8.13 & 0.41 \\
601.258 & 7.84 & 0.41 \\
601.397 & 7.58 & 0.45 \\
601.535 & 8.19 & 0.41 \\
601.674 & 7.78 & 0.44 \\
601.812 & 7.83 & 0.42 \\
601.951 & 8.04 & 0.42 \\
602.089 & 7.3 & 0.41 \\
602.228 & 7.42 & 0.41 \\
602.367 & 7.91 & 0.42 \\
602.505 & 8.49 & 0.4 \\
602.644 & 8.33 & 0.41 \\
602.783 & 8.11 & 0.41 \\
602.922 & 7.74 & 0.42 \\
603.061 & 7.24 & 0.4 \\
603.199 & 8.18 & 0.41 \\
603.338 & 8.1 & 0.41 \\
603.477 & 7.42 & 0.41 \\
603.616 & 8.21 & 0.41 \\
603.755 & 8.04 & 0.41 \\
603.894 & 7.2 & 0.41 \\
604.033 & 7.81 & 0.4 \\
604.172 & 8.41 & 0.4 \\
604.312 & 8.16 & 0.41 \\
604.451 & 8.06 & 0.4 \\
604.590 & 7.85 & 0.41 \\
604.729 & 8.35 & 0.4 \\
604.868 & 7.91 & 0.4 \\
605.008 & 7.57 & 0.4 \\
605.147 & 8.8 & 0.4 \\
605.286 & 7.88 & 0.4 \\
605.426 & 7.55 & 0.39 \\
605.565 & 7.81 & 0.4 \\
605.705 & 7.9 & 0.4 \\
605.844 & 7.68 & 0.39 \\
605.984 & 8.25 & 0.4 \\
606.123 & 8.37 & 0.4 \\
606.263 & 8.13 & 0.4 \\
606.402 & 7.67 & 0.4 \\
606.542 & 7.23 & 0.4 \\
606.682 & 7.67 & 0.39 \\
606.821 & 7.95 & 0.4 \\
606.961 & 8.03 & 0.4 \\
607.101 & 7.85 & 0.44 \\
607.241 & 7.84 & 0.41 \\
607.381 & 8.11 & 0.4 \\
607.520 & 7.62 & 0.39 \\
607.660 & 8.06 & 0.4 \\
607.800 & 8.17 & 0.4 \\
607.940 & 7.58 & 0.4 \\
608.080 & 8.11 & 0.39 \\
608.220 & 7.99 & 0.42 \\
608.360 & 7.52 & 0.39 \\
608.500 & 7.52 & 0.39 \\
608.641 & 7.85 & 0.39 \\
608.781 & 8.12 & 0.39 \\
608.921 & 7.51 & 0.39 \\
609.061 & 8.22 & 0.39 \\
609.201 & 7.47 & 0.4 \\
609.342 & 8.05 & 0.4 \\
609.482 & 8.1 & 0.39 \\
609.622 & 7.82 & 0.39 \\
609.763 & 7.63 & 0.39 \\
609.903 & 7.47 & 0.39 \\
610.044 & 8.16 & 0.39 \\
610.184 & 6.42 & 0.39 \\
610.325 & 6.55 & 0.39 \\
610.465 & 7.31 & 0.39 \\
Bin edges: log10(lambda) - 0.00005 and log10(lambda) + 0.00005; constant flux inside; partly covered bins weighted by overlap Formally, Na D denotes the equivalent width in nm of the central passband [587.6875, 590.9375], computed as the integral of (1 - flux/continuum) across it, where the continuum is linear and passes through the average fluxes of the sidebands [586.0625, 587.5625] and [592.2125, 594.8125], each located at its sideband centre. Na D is 0.29 nm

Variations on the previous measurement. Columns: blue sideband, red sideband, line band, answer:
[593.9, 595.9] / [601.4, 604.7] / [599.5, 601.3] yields 0.00 nm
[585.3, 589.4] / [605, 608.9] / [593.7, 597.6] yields -0.09 nm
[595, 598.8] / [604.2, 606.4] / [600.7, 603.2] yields 0.02 nm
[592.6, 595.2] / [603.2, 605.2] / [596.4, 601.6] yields 0.03 nm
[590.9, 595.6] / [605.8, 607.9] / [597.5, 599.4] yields -0.04 nm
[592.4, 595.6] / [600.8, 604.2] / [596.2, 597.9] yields 0.02 nm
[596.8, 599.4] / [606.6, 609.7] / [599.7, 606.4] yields 0.03 nm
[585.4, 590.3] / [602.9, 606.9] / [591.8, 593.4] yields -0.08 nm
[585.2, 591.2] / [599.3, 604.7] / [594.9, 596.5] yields -0.04 nm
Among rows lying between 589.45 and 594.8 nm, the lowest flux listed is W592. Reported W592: 4.55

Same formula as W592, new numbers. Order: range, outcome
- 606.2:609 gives 7.23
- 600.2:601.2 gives 7.19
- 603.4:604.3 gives 7.2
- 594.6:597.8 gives 6.84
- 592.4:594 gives 6.98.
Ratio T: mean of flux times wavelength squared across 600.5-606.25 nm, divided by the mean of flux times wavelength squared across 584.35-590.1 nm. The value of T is 1.13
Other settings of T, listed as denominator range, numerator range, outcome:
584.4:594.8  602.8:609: 1.09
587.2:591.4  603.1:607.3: 1.13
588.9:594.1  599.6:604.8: 1.08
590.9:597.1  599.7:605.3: 1.03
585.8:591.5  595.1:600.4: 1.09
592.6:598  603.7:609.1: 1.04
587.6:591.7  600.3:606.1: 1.13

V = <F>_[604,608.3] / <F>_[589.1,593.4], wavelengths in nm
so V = 1.04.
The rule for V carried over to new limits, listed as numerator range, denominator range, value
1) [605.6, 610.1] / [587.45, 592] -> 1.06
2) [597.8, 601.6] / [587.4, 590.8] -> 1.09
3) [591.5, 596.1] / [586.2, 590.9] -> 1.06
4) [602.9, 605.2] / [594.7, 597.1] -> 1.02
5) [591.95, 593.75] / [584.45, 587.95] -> 1.03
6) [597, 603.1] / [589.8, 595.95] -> 1.00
